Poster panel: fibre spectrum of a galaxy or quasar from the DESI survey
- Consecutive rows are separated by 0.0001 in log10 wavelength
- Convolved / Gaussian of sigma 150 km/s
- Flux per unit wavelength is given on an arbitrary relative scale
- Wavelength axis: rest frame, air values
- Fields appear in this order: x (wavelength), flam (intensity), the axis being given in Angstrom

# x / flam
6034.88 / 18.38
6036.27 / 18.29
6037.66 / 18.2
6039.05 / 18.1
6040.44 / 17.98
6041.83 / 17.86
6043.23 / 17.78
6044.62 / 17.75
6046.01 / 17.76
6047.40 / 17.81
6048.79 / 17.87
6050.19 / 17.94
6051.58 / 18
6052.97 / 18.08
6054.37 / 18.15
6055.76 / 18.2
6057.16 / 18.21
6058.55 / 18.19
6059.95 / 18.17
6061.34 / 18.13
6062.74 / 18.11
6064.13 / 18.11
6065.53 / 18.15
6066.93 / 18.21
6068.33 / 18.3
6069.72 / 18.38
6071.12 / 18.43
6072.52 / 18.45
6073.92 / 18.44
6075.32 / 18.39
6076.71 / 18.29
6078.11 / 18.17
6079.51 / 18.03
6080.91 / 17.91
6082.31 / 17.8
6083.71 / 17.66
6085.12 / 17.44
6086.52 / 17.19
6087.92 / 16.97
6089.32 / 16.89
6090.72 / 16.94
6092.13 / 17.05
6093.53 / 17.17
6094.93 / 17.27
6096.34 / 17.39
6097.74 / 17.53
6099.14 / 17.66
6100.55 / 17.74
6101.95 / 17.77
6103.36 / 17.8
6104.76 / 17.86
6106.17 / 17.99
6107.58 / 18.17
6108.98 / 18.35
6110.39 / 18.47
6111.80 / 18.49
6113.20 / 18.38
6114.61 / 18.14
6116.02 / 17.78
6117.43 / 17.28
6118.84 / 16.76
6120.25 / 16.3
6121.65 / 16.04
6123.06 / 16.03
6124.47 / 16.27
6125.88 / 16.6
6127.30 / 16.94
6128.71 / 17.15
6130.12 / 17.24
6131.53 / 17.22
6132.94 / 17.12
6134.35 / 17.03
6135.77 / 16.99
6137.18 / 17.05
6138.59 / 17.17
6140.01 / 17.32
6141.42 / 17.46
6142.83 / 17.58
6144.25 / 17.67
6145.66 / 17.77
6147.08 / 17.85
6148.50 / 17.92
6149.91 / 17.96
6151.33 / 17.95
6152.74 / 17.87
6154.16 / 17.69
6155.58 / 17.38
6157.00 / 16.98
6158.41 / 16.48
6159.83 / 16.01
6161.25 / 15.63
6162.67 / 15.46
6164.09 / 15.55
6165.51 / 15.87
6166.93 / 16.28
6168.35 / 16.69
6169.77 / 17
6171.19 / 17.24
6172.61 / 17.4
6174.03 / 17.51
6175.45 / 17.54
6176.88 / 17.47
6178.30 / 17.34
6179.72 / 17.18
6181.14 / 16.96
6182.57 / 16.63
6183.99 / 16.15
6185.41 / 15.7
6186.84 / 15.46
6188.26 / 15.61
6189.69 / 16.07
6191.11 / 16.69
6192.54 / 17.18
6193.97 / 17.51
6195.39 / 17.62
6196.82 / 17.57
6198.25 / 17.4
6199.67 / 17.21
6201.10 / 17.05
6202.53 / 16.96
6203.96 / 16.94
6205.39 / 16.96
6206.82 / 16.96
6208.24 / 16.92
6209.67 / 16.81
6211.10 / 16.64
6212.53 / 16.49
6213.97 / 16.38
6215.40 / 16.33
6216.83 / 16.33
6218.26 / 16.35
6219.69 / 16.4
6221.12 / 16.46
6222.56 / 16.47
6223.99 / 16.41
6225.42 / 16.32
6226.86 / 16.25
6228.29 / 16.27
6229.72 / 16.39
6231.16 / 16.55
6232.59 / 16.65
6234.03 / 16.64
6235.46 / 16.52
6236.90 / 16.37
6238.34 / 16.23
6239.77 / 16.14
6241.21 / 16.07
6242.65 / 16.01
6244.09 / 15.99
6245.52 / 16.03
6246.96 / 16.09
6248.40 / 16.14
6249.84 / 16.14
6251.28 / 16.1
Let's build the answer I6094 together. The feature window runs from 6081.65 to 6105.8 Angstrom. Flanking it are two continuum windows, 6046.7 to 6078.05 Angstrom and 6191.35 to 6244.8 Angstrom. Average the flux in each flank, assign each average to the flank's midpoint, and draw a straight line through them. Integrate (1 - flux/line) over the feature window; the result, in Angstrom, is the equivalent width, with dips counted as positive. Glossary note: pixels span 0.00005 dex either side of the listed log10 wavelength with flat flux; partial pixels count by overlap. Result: 0.6 Angstrom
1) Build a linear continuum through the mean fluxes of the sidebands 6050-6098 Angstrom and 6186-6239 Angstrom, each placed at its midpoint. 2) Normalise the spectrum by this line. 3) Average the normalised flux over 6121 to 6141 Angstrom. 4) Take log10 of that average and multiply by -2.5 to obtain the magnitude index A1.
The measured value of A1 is 0.031 mag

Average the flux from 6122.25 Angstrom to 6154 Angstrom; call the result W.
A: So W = 17.3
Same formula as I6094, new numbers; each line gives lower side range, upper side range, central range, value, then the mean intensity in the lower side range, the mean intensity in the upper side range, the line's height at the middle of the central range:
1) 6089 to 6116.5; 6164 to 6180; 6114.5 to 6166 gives 1.0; 17.8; 17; 17.3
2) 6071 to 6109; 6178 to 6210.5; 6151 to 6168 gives 0.5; 17.7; 16.8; 17.1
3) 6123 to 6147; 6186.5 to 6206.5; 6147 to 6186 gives 0.3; 17.1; 16.9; 17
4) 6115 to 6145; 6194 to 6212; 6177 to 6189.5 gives 0.5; 17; 17.1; 17.1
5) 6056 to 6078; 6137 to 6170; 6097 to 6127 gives 0.2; 18.3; 17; 17.6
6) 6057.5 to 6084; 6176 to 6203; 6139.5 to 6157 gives -0.4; 18.2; 16.8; 17.3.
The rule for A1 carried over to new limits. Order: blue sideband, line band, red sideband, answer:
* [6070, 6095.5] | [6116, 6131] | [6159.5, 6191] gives 0.03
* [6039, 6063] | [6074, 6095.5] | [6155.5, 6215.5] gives 0.01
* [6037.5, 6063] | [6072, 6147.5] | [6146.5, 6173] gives -0.01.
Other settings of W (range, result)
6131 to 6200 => 17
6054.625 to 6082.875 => 18.2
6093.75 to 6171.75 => 17.2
